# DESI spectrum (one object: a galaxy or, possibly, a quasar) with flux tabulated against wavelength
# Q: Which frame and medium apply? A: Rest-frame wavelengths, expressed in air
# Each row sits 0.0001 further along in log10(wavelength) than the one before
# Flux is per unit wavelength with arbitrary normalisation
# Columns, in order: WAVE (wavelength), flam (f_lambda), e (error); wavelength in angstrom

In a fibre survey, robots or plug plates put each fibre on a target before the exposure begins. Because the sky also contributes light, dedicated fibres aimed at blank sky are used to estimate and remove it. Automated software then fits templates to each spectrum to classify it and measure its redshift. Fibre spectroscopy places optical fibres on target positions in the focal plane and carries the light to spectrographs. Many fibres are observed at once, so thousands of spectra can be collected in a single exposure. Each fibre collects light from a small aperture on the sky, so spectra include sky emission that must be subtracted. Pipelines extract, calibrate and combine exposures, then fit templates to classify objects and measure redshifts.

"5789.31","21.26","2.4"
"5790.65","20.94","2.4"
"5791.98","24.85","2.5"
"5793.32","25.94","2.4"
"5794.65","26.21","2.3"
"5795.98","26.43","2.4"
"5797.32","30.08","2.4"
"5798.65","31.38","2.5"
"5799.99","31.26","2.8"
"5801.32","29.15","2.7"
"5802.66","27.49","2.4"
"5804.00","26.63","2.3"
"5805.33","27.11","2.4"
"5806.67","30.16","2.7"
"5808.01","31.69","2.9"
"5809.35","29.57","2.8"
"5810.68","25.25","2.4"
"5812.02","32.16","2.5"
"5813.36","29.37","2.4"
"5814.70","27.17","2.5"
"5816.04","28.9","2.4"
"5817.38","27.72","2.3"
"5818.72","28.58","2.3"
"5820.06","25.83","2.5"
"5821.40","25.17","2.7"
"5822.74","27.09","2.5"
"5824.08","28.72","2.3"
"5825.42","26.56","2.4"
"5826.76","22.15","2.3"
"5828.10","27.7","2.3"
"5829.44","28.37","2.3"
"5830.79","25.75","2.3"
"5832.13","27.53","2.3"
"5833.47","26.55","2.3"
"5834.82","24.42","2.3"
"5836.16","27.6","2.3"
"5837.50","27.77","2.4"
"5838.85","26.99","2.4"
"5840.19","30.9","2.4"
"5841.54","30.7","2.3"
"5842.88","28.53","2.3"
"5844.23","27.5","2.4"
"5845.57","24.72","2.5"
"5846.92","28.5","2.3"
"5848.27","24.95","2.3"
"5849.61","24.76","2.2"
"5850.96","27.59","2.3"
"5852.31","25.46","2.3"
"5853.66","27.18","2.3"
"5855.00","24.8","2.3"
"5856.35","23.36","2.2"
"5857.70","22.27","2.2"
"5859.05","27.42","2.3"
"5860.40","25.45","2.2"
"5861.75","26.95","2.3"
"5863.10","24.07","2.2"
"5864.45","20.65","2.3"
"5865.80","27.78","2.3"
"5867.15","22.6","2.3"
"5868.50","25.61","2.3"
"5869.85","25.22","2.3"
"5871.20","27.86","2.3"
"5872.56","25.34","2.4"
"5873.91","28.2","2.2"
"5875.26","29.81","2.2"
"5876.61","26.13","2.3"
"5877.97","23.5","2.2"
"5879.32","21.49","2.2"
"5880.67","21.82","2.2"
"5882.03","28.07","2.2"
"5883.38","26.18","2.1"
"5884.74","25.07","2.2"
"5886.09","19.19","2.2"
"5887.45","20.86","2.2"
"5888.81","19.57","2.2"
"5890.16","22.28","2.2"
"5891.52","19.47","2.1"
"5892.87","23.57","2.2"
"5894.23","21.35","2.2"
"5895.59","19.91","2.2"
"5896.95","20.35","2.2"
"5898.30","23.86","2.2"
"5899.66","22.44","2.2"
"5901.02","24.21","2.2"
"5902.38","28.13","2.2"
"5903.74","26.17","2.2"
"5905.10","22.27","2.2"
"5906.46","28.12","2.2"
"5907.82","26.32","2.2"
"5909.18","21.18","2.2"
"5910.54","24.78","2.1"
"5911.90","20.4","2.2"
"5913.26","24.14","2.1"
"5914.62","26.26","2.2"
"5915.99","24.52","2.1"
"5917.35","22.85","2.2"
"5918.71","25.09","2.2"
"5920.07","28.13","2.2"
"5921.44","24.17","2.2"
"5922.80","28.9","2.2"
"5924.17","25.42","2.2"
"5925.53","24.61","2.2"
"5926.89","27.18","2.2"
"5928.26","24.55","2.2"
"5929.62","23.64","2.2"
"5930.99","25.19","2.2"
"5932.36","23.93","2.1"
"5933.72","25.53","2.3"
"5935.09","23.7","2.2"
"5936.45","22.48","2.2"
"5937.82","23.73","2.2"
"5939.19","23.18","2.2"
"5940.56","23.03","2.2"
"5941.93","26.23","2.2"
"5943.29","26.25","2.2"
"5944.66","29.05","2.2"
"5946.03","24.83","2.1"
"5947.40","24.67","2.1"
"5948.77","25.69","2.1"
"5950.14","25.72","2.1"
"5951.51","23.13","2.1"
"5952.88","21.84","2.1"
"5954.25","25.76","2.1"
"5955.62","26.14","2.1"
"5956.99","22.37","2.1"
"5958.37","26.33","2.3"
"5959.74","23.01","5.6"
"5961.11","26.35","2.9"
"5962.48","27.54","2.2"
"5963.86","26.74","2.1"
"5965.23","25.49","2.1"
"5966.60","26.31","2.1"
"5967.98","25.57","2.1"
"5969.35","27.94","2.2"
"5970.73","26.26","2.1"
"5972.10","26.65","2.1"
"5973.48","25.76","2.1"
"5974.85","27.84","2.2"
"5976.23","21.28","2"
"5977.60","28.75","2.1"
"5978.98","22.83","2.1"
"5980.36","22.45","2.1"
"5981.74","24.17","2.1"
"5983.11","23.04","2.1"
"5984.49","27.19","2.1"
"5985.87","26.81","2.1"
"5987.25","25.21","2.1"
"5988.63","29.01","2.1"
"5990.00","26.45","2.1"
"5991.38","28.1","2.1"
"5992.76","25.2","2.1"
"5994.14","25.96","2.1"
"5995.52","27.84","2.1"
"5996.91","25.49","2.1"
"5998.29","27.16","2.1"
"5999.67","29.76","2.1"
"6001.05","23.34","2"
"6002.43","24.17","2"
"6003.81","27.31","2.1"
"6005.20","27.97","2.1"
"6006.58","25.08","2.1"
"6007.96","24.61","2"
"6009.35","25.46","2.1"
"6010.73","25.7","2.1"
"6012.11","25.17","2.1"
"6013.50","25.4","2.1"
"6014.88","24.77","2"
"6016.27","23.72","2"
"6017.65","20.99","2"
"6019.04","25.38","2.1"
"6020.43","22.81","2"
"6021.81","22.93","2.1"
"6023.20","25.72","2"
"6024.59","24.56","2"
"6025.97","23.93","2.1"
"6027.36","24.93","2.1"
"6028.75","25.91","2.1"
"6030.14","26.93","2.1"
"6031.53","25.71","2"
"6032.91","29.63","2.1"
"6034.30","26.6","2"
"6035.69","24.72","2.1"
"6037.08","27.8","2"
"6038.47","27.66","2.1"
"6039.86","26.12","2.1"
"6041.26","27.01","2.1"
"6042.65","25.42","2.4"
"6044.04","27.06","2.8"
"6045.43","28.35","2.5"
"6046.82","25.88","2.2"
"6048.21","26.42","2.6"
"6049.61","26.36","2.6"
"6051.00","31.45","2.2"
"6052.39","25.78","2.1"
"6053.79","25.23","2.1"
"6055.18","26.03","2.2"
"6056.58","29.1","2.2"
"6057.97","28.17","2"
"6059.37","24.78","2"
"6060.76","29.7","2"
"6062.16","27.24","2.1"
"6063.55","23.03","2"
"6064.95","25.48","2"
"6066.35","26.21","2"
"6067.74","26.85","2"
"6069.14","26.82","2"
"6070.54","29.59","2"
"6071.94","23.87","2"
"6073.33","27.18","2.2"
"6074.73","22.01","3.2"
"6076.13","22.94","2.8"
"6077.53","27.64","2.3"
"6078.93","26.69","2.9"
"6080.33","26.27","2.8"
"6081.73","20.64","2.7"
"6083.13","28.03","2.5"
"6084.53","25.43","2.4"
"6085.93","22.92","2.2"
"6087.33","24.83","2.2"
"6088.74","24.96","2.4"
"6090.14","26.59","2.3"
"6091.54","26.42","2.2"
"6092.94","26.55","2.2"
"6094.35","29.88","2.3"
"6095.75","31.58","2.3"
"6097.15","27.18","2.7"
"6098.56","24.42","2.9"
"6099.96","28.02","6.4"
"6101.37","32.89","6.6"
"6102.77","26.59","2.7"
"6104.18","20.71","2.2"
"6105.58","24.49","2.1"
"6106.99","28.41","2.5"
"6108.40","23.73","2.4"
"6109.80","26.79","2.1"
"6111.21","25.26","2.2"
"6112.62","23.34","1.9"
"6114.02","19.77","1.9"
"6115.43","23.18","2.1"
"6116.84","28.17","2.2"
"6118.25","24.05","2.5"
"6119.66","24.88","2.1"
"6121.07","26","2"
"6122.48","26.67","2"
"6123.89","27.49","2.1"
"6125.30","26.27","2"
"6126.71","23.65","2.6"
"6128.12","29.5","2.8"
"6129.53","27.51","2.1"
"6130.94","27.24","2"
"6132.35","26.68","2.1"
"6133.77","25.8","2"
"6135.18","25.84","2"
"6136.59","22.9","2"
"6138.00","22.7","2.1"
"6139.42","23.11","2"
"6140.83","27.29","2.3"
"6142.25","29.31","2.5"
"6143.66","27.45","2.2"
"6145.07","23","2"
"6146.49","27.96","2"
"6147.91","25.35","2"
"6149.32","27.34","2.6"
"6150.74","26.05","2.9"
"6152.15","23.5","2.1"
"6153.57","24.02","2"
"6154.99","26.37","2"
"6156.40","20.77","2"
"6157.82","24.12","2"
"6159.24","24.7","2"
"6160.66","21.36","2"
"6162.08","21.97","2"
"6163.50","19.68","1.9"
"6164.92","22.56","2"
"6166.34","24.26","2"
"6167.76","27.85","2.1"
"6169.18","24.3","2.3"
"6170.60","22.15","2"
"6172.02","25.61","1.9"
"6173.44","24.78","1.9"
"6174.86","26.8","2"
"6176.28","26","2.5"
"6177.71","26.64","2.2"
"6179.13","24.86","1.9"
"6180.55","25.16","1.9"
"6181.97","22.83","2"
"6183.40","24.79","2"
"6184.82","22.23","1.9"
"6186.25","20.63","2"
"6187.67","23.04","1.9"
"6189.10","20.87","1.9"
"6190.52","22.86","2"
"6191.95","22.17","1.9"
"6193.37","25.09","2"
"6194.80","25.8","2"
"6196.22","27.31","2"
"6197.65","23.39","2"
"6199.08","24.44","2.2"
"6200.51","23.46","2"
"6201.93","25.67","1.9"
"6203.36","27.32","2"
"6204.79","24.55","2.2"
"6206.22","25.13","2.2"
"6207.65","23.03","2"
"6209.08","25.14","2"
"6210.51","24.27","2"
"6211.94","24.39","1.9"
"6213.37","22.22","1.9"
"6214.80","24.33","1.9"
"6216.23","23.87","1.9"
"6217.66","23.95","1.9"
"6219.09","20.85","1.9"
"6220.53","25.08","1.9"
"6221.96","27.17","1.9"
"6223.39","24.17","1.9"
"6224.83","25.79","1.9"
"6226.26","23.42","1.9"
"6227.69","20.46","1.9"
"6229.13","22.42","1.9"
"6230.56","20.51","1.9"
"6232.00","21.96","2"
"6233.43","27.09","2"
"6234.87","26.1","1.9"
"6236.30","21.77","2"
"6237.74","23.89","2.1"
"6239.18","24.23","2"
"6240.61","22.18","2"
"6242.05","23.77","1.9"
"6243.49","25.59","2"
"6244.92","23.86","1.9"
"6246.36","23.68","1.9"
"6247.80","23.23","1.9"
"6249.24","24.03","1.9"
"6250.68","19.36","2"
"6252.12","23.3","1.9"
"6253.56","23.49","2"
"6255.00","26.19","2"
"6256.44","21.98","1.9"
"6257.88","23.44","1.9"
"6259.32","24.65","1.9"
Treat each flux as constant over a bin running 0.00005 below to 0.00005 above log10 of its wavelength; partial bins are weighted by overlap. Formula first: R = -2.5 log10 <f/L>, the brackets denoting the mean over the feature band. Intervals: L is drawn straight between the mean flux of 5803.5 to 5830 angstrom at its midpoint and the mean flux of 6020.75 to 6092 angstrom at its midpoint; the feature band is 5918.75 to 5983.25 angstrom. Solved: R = 0.069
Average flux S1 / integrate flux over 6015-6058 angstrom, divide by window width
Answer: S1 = 26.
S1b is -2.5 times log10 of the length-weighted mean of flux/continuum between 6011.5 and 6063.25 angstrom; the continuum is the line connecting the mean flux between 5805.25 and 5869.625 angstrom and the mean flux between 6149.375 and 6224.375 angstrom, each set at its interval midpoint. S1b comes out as -0.034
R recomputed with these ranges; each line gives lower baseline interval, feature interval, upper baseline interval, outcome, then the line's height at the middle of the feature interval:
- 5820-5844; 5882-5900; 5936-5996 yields 0.19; 26.4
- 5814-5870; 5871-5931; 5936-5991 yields 0.07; 25.9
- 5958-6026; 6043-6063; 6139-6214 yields -0.08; 25.2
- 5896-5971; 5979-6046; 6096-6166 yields -0.03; 25.1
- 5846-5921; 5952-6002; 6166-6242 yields -0.06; 24.3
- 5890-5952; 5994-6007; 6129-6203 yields -0.09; 24.4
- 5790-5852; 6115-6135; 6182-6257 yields -0.07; 24.6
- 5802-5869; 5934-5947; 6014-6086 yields 0.07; 26.4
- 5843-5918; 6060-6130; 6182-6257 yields -0.09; 24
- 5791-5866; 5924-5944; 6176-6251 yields 0.07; 26.2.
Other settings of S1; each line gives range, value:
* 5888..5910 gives 23.1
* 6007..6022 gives 24.3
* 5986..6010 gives 26.4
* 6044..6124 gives 26.1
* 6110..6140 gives 25.3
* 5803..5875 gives 26.8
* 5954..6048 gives 25.8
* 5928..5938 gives 24.1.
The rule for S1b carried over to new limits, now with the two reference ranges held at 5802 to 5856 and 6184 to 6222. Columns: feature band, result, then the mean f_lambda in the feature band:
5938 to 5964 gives 0.05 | 25.1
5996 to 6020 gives 0.02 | 25.4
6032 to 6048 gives -0.06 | 26.9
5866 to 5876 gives 0.02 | 26.5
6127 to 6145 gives -0.07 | 26.1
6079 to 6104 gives -0.07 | 26.5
